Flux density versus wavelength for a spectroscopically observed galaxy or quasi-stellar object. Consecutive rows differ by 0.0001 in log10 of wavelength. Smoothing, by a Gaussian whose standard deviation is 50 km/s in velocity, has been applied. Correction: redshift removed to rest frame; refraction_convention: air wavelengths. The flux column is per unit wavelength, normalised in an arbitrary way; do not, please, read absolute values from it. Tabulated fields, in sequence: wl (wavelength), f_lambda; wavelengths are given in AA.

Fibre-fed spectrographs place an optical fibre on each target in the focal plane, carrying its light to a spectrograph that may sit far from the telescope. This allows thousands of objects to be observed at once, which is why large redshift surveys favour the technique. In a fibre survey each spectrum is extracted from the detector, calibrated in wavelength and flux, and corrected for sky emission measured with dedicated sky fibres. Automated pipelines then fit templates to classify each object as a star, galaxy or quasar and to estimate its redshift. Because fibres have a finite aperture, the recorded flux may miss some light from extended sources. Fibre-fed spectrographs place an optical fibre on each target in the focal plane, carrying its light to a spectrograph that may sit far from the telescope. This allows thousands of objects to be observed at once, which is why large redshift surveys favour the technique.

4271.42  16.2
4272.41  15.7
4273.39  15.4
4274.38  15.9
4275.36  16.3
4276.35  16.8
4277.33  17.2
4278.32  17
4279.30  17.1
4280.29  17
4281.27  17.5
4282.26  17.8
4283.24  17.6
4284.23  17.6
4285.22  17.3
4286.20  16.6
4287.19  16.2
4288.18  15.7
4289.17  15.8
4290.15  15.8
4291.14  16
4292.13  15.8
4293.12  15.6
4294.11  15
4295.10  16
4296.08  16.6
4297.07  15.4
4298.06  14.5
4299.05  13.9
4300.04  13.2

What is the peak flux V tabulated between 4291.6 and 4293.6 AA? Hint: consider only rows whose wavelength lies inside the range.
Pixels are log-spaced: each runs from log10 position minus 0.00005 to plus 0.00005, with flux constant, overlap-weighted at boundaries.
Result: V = 15.8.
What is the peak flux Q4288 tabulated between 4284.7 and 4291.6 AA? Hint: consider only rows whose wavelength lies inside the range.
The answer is 17.3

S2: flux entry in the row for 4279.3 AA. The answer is 17.1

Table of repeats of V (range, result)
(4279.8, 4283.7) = 17.8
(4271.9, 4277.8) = 17.2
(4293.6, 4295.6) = 16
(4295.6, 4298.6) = 16.6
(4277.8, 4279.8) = 17.1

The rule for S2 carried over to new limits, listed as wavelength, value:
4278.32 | 17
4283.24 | 17.6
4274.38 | 15.9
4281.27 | 17.5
